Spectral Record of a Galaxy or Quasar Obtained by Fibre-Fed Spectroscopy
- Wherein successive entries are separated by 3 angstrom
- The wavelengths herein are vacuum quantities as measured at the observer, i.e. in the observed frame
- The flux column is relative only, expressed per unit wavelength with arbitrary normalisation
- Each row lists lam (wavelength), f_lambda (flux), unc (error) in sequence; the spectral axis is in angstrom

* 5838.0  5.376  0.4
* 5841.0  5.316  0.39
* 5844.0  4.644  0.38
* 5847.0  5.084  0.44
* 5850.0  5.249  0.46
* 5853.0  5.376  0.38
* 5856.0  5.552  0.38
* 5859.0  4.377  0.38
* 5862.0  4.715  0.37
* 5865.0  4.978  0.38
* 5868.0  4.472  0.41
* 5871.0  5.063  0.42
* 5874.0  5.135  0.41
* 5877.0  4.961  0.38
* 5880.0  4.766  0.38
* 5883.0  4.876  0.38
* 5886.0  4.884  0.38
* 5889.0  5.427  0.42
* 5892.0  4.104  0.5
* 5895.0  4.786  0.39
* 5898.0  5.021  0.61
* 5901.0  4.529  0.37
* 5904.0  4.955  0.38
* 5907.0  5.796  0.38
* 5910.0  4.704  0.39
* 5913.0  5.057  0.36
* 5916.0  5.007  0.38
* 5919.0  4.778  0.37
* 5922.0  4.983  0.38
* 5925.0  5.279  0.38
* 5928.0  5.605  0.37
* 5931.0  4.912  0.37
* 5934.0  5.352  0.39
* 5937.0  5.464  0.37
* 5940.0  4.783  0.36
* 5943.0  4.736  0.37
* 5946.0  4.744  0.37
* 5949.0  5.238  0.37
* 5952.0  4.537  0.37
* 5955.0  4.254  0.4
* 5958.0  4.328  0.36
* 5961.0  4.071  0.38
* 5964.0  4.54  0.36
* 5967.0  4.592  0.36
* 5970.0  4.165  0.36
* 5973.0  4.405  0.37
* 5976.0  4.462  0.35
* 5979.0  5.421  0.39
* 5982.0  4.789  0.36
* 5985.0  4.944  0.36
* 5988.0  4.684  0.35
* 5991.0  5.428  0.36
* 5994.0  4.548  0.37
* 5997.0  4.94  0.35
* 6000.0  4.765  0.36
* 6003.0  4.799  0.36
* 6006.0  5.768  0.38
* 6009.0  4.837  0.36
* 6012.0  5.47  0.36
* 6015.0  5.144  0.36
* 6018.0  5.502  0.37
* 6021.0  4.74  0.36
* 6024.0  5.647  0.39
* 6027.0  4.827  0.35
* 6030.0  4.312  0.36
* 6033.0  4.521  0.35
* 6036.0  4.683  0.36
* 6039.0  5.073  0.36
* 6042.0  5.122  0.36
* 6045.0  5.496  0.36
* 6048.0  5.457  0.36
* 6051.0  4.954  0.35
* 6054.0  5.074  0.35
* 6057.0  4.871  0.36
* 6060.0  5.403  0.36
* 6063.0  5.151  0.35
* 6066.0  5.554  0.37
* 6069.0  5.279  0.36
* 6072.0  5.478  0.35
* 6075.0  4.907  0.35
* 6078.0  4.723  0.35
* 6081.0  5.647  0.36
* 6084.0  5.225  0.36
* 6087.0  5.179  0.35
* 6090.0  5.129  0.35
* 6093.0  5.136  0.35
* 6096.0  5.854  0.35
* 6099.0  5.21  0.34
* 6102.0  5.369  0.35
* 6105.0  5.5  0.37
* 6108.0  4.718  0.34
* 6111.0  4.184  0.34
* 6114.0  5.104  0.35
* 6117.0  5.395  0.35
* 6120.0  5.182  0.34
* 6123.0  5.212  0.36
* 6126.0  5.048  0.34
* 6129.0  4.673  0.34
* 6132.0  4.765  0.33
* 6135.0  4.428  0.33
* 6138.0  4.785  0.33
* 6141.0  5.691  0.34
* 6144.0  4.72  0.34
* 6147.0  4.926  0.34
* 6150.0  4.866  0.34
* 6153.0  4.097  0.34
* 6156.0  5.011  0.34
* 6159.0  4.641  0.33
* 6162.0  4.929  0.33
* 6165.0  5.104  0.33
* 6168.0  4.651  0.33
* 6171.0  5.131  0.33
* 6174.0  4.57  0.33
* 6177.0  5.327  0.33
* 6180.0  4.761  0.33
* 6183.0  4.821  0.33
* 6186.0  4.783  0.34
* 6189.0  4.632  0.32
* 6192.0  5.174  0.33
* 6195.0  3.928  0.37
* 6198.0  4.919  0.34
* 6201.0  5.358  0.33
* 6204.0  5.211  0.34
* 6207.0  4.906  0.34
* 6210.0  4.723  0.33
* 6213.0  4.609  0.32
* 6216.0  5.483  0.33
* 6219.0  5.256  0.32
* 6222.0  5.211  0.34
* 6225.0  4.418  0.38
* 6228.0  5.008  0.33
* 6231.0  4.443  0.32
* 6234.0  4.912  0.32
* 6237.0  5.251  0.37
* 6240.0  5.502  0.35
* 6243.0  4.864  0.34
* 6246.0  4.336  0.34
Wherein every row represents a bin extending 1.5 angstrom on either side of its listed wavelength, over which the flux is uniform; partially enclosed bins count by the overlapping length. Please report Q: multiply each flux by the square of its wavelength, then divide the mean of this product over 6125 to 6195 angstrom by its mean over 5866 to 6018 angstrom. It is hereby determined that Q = 1.1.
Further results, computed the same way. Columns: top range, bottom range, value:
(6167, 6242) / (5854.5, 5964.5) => 1.11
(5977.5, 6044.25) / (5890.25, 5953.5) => 1.04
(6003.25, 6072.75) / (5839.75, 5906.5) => 1.10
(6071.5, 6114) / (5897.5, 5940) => 1.07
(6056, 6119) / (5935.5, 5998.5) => 1.15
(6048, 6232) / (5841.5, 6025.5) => 1.09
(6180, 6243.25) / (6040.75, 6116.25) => 0.99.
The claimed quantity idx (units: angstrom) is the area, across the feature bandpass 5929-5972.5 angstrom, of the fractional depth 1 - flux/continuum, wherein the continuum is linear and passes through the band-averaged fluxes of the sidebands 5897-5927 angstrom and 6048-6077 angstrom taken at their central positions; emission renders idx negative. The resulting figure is 3.14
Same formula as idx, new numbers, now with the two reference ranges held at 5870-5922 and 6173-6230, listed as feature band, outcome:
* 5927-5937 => -0.75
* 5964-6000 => 1.25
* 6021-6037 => 0.40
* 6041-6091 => -3.08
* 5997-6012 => -0.47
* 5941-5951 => 0.09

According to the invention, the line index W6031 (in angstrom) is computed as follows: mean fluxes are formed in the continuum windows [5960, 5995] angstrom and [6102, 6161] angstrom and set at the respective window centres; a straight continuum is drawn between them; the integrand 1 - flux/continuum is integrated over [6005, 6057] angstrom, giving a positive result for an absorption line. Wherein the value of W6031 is -3.5 angstrom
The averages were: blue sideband 4.68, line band 5.08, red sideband 4.9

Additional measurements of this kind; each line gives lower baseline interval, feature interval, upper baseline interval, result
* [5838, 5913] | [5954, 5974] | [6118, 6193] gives 2.4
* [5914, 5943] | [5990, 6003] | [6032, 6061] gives 0.5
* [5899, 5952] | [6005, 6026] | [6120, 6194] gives -1.3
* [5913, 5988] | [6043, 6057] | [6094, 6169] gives -0.9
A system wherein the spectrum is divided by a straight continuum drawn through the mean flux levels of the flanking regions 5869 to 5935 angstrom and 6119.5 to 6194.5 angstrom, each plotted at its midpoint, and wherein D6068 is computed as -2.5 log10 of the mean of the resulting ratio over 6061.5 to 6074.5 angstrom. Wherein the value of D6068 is -0.09 mag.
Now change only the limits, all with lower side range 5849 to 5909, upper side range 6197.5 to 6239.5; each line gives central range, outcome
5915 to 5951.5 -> -0.023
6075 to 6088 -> -0.040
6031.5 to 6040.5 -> 0.047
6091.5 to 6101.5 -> -0.088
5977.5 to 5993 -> -0.016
